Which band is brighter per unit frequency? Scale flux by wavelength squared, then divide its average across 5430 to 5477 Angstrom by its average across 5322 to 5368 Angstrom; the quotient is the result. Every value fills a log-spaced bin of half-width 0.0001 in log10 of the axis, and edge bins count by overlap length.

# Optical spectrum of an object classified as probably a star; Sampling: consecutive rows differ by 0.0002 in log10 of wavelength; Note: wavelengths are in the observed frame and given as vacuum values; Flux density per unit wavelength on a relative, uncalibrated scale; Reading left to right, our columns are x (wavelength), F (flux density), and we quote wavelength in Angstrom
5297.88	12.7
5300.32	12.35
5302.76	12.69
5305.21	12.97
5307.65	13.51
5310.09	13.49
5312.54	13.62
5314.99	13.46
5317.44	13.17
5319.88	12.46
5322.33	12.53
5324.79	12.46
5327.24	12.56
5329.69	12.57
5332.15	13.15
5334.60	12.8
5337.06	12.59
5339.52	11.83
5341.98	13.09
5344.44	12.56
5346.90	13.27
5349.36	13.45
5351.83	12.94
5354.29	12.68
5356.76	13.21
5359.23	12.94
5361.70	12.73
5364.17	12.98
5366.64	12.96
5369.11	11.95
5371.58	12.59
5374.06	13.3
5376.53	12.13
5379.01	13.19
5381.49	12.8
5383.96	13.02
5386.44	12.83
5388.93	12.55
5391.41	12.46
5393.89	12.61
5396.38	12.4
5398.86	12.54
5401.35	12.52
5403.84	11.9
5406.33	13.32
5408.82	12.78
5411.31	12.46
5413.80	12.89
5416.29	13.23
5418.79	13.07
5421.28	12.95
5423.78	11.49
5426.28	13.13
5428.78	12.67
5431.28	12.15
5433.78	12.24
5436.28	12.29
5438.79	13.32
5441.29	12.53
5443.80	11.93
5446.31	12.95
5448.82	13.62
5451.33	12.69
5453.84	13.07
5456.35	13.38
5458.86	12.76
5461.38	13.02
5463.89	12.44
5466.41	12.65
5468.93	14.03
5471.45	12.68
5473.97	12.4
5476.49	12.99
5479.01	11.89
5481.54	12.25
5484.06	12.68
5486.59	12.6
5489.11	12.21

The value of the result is 1.04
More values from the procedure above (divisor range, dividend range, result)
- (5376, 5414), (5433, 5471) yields 1.04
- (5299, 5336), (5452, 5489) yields 1.05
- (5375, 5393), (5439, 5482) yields 1.04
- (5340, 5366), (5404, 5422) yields 1.02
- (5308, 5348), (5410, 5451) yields 1.02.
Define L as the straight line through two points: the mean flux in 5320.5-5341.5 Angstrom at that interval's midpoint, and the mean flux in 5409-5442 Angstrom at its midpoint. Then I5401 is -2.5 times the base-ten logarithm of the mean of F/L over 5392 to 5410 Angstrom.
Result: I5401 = 0.005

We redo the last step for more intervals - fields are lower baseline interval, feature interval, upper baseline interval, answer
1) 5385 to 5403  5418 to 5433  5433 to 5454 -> 0.01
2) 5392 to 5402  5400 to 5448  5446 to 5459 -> 0.02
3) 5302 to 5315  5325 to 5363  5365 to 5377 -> 0.01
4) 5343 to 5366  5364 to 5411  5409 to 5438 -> 0.01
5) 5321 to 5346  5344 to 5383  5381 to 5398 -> -0.02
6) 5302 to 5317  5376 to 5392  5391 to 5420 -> 0.01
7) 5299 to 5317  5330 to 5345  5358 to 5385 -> 0.03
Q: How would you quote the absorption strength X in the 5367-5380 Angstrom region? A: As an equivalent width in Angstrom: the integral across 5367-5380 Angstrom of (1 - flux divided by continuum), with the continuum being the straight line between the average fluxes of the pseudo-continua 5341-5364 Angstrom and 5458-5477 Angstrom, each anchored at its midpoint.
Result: 0.3 Angstrom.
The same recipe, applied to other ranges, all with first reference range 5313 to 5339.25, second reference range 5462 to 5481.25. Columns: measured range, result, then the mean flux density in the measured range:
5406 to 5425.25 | -0.03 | 12.8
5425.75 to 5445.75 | 0.31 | 12.5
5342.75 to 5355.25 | -0.23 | 13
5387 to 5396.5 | 0.15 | 12.5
